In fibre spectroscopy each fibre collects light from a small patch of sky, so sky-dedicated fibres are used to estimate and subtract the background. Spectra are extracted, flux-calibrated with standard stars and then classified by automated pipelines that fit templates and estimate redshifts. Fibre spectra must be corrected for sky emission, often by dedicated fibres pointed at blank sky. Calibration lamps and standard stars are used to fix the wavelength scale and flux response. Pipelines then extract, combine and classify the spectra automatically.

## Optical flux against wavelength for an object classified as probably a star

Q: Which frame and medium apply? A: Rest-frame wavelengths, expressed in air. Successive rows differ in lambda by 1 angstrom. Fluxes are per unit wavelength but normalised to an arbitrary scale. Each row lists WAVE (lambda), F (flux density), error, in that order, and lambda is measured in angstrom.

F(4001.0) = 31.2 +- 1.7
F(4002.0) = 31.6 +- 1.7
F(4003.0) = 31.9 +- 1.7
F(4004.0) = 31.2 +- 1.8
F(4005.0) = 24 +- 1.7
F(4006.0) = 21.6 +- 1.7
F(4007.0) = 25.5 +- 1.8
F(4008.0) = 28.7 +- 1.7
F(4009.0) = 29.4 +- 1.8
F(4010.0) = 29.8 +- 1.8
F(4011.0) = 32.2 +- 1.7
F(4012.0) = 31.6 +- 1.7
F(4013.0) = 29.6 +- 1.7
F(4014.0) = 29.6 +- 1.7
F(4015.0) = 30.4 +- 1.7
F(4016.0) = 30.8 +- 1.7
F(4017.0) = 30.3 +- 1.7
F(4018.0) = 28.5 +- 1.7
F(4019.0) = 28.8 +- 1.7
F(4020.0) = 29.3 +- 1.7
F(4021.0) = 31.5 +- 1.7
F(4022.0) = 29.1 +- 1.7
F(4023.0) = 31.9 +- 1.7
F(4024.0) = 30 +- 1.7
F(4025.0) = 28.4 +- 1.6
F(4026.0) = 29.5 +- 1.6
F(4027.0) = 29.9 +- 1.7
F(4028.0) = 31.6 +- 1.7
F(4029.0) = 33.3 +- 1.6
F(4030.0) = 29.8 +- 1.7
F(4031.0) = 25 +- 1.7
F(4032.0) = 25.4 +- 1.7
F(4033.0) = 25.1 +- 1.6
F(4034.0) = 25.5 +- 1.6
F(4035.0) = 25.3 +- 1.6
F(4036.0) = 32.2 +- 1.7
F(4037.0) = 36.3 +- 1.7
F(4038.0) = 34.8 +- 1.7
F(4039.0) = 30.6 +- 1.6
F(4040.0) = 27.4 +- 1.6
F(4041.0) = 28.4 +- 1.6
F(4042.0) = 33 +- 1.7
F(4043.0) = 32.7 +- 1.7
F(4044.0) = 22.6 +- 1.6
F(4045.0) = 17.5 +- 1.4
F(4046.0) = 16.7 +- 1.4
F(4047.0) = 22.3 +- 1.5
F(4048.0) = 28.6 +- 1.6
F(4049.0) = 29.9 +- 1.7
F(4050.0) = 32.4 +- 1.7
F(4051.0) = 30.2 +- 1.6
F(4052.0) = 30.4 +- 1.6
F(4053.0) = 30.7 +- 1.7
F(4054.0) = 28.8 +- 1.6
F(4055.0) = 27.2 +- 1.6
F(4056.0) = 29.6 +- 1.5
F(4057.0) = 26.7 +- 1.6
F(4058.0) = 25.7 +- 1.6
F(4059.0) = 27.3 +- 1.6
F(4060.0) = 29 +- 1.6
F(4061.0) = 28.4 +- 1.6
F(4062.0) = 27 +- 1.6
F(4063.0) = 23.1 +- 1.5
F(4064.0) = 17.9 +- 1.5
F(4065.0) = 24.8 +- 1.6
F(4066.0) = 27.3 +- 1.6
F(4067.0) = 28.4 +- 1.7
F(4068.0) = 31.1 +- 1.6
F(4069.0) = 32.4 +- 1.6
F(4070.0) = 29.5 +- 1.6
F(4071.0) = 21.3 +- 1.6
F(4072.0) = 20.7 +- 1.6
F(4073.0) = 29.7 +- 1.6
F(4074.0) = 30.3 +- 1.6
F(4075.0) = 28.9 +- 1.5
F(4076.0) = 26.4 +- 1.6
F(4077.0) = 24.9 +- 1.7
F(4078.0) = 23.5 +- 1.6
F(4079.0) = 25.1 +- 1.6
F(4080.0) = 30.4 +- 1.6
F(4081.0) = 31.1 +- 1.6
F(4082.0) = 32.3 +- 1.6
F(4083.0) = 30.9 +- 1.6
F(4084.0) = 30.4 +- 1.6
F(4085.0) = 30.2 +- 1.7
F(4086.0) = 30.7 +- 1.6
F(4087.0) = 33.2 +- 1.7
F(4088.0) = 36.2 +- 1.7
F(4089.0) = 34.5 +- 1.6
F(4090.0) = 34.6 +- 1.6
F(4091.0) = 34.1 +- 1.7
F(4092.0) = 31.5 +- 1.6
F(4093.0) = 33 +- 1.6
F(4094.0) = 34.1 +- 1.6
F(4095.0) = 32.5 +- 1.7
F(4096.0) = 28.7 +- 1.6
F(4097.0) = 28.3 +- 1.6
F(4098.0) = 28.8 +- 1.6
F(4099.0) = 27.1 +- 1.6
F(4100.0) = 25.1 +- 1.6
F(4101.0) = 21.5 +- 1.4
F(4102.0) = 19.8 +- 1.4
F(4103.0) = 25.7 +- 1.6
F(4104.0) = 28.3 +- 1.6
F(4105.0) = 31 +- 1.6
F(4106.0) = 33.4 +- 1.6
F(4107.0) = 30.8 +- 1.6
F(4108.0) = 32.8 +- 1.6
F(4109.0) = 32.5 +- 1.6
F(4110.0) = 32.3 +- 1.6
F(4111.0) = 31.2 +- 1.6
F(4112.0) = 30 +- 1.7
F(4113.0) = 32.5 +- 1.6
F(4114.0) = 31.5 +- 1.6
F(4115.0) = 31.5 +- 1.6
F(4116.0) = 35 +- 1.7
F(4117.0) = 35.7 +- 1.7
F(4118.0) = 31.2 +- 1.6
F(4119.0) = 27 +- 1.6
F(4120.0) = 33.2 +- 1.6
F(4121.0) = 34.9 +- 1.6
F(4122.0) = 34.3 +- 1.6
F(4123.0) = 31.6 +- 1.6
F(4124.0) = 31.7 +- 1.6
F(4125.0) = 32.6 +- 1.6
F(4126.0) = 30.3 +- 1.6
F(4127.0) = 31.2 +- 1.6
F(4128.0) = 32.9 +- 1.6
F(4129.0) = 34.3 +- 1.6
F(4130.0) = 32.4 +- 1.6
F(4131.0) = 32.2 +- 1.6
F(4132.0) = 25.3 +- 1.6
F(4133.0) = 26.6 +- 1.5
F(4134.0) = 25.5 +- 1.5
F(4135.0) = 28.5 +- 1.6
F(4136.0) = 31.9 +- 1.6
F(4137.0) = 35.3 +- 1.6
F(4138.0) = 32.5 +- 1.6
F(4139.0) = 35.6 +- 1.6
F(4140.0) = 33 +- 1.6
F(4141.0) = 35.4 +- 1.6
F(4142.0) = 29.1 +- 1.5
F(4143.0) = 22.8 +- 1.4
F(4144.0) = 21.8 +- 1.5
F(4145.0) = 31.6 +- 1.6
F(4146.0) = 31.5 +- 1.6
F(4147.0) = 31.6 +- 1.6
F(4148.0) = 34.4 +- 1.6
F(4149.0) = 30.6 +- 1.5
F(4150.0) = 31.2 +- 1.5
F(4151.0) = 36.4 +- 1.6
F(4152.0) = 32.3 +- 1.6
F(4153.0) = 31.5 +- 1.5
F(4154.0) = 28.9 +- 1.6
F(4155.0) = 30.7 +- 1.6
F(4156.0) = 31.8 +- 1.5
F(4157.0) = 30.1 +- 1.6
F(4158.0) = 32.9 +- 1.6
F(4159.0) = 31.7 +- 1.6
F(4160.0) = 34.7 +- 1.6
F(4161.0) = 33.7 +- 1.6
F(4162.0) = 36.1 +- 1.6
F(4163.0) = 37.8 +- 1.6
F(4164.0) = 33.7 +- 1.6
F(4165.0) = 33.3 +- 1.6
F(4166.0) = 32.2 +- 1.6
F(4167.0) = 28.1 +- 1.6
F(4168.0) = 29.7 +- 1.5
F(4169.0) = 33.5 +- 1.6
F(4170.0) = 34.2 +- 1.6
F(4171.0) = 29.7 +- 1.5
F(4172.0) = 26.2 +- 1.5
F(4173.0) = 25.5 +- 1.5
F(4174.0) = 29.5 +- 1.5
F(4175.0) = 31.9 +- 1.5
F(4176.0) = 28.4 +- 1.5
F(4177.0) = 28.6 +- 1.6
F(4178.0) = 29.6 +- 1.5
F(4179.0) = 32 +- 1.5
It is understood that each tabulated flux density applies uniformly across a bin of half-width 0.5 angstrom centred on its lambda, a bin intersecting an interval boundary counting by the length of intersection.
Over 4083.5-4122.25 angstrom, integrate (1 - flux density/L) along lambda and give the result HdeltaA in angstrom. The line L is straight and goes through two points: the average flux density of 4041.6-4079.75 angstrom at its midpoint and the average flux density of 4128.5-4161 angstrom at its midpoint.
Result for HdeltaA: -2.6 angstrom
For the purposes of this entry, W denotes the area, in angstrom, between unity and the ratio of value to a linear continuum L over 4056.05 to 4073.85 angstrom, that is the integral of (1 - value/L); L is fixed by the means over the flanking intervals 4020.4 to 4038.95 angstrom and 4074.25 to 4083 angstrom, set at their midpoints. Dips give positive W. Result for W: 1.18 angstrom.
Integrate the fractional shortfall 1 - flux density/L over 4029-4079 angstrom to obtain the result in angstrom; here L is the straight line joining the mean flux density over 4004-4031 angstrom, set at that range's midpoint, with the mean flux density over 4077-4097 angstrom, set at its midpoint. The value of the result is 4.7 angstrom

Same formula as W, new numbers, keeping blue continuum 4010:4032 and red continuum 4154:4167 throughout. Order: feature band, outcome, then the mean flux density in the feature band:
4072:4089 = 0.91 angstrom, 29.5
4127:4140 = 0.46 angstrom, 31.2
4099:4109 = 1.22 angstrom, 27.8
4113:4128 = -0.13 angstrom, 32.3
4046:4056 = 0.72 angstrom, 28.4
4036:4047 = 0.88 angstrom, 27.9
